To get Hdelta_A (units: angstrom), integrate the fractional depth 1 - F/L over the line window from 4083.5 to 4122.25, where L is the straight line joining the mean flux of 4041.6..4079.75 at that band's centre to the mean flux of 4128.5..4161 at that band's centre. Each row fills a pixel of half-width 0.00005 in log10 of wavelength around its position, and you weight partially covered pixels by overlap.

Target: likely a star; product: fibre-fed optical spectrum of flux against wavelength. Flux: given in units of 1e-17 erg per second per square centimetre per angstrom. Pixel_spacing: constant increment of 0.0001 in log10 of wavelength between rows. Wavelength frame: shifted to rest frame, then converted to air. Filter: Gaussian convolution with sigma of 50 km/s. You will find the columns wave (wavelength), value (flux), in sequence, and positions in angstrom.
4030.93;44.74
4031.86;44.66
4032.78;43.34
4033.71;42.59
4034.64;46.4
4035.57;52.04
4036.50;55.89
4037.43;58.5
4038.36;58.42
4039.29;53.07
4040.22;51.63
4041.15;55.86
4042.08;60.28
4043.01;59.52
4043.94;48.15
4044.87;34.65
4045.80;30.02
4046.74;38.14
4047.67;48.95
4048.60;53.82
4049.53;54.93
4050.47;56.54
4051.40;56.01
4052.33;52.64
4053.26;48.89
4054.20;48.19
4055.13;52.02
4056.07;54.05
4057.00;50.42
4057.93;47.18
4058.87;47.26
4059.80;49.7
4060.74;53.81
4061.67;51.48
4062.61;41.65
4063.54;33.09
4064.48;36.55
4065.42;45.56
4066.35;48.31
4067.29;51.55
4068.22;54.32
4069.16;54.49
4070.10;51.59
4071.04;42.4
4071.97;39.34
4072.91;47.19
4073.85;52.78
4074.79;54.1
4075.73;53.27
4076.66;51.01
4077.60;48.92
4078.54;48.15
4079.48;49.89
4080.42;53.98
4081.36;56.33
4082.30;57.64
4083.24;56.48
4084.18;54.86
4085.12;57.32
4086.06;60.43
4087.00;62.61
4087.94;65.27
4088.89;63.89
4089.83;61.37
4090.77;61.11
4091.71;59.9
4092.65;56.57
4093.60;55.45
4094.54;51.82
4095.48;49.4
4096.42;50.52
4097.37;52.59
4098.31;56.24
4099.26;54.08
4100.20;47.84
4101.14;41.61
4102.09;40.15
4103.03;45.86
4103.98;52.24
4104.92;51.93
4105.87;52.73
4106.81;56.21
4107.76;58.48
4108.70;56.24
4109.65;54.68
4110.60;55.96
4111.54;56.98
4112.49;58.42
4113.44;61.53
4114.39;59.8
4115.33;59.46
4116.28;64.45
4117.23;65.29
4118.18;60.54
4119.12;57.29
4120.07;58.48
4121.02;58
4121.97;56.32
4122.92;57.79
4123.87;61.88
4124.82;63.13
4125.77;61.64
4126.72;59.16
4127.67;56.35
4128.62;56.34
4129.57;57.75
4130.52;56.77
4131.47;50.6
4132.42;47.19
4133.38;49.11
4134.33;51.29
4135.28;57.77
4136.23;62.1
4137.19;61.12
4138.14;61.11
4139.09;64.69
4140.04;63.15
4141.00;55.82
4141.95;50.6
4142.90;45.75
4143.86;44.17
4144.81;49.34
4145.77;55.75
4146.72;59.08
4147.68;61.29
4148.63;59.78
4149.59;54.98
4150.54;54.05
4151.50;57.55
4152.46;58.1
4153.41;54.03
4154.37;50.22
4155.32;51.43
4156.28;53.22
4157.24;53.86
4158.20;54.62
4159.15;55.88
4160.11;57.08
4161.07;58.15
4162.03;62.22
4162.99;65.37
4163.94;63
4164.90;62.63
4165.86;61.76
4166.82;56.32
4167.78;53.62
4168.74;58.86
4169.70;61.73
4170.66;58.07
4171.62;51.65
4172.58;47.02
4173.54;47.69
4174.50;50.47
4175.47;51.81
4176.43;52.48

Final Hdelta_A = -3.13 angstrom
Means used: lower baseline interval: 48.8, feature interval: 56.2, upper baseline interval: 55.2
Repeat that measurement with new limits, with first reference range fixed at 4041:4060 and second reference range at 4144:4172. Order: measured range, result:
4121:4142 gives -0.9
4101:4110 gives 0.4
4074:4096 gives -1.7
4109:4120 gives -1.1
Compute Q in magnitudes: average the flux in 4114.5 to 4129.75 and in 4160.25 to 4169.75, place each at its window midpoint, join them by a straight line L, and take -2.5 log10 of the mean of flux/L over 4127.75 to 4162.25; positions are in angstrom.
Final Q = 0.09 mag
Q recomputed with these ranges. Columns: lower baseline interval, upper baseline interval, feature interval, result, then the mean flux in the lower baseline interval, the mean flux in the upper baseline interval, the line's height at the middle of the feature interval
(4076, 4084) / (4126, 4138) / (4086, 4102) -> -0.04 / 52.9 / 55.7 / 53.7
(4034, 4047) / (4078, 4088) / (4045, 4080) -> 0.10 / 50.2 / 56.2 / 53.3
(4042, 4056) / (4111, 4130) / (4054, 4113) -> 0.04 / 49.3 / 59.5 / 54.3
